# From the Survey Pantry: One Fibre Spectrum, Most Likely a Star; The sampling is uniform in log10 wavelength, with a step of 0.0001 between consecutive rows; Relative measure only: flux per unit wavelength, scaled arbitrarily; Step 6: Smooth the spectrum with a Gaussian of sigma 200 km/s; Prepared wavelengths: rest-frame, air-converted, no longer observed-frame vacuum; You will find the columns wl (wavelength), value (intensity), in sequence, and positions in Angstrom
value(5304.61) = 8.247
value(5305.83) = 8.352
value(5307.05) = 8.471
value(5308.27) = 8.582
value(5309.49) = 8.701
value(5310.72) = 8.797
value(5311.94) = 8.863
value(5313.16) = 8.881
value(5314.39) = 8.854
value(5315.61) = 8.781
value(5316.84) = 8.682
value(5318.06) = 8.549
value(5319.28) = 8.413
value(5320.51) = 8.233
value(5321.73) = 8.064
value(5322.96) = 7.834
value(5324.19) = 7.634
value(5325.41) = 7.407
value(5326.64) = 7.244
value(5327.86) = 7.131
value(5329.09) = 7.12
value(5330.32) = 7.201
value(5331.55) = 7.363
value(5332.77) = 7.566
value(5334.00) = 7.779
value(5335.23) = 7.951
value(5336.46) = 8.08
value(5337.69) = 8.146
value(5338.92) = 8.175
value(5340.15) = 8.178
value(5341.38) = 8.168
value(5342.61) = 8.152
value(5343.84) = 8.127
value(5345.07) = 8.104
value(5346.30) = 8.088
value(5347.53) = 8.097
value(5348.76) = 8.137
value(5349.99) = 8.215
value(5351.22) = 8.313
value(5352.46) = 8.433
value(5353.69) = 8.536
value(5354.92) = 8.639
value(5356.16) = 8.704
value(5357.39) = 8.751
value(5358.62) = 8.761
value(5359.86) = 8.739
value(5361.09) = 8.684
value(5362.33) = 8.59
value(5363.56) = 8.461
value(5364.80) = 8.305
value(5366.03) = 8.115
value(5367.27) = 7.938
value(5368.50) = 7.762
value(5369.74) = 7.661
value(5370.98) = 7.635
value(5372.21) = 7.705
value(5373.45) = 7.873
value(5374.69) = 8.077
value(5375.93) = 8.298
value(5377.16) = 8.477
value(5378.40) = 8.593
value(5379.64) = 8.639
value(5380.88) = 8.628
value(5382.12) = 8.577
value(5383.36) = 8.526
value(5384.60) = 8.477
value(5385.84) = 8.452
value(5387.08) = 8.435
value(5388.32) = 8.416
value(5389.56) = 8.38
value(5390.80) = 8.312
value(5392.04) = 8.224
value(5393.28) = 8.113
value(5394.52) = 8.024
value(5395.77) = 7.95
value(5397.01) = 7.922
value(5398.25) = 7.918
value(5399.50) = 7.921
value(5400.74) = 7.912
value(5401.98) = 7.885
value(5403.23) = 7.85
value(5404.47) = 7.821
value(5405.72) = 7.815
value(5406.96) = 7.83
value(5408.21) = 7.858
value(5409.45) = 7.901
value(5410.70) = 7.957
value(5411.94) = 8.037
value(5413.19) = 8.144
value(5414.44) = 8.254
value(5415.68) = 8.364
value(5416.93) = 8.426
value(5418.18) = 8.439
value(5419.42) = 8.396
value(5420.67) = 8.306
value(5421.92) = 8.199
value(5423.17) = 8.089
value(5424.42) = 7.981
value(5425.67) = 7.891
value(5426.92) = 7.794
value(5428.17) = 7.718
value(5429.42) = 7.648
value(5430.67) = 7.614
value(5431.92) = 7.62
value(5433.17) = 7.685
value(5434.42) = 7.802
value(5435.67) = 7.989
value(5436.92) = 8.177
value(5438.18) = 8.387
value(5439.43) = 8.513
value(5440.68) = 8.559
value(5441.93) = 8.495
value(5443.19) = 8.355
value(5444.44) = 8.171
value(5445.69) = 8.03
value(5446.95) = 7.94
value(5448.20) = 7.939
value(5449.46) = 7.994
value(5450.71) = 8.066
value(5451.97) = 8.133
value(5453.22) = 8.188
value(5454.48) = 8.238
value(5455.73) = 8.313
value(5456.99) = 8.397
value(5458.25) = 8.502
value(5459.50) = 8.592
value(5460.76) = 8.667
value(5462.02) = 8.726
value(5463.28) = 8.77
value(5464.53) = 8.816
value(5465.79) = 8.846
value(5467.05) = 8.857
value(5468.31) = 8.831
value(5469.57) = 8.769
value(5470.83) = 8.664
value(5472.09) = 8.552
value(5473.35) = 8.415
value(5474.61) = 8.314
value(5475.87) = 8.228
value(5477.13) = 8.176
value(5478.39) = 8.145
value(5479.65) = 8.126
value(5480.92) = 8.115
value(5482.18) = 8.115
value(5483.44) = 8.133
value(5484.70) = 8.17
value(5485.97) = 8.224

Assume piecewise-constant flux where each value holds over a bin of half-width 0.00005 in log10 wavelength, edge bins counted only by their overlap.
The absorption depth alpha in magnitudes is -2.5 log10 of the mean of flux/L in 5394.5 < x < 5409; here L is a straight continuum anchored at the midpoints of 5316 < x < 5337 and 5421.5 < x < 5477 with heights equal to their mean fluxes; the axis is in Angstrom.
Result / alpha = 0.026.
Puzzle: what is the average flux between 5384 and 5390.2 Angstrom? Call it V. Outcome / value 8.44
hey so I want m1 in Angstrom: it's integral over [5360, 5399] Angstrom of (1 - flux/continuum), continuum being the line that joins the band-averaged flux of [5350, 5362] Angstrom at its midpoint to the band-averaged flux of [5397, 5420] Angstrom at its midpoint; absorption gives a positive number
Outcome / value 0.5 Angstrom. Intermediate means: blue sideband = 8.59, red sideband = 8.04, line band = 8.24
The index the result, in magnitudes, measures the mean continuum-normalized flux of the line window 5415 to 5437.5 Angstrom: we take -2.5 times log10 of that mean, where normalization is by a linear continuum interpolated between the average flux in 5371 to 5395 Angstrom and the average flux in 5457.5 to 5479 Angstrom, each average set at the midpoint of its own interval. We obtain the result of 0.06 mag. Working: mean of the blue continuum 8.32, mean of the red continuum 8.58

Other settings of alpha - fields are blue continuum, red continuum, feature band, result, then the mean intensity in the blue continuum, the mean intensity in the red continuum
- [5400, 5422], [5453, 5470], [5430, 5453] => 0.04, 8.08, 8.62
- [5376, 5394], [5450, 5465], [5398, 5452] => 0.05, 8.44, 8.45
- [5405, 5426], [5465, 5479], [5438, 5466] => 0.00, 8.11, 8.53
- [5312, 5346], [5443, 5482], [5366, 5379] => 0.02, 8.01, 8.38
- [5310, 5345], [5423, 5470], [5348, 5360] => -0.05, 8.05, 8.24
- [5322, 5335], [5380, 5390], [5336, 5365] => -0.07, 7.46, 8.49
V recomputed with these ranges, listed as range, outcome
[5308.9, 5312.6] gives 8.79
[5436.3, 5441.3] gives 8.4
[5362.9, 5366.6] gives 8.31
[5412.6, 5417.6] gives 8.3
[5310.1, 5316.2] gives 8.83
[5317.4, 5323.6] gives 8.22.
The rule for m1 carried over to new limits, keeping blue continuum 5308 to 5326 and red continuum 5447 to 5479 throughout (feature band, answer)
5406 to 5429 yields 1.0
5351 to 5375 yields 0.4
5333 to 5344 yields 0.5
